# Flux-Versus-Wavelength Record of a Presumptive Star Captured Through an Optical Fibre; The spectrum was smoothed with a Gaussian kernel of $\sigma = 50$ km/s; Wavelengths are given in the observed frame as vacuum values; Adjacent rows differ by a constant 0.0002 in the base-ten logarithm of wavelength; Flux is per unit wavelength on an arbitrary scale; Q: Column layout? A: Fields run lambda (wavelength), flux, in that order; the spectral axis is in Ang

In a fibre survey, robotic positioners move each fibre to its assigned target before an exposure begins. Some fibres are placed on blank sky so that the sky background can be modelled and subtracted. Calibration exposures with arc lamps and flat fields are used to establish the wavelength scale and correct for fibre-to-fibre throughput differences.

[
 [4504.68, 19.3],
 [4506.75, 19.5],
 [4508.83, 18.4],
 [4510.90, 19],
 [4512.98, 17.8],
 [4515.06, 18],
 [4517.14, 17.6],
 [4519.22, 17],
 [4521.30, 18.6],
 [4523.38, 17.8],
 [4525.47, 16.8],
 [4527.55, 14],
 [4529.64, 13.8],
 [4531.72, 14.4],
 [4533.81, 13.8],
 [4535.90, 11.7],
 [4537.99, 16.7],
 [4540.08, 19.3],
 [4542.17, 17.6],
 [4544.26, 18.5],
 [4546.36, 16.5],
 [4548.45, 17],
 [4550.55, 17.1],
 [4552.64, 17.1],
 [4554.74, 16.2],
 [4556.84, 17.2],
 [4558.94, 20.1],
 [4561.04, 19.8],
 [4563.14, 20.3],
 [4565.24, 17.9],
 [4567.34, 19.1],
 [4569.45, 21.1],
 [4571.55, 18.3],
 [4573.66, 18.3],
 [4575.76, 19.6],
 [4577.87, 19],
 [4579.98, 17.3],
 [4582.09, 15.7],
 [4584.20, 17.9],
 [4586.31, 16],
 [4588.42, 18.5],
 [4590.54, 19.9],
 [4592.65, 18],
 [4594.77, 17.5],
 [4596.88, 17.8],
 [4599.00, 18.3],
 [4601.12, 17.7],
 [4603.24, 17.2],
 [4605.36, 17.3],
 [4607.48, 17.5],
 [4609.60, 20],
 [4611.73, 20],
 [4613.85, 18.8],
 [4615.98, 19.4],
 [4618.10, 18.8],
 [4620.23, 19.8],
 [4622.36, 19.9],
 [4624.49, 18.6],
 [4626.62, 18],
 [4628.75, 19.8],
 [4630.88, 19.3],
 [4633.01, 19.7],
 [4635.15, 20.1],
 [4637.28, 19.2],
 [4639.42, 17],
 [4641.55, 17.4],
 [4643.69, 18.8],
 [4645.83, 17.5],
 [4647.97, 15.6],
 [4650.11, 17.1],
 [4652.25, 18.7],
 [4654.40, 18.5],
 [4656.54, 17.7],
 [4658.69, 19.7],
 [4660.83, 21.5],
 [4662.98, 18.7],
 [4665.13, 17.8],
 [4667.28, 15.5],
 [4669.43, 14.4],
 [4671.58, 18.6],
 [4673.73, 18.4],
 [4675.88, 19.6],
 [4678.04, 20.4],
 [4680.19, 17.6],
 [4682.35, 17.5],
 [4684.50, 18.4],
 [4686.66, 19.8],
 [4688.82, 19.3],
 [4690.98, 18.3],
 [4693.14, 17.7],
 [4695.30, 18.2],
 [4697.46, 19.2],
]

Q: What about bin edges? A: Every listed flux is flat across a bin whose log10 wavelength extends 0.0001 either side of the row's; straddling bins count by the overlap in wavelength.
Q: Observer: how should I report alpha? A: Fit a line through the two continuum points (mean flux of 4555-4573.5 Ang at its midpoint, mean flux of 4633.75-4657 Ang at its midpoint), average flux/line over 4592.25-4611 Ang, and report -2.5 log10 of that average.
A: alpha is 0.04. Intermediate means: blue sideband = 19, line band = 18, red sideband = 18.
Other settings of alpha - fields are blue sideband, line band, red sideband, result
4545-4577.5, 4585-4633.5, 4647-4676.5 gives -0.02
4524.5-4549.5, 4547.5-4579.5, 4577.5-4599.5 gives -0.10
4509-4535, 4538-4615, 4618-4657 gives -0.04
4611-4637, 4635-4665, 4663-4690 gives 0.02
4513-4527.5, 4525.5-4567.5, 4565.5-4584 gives 0.07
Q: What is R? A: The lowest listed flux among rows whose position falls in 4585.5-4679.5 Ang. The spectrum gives 14.4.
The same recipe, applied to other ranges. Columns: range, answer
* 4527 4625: 11.7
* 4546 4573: 16.2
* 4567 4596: 15.7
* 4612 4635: 18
